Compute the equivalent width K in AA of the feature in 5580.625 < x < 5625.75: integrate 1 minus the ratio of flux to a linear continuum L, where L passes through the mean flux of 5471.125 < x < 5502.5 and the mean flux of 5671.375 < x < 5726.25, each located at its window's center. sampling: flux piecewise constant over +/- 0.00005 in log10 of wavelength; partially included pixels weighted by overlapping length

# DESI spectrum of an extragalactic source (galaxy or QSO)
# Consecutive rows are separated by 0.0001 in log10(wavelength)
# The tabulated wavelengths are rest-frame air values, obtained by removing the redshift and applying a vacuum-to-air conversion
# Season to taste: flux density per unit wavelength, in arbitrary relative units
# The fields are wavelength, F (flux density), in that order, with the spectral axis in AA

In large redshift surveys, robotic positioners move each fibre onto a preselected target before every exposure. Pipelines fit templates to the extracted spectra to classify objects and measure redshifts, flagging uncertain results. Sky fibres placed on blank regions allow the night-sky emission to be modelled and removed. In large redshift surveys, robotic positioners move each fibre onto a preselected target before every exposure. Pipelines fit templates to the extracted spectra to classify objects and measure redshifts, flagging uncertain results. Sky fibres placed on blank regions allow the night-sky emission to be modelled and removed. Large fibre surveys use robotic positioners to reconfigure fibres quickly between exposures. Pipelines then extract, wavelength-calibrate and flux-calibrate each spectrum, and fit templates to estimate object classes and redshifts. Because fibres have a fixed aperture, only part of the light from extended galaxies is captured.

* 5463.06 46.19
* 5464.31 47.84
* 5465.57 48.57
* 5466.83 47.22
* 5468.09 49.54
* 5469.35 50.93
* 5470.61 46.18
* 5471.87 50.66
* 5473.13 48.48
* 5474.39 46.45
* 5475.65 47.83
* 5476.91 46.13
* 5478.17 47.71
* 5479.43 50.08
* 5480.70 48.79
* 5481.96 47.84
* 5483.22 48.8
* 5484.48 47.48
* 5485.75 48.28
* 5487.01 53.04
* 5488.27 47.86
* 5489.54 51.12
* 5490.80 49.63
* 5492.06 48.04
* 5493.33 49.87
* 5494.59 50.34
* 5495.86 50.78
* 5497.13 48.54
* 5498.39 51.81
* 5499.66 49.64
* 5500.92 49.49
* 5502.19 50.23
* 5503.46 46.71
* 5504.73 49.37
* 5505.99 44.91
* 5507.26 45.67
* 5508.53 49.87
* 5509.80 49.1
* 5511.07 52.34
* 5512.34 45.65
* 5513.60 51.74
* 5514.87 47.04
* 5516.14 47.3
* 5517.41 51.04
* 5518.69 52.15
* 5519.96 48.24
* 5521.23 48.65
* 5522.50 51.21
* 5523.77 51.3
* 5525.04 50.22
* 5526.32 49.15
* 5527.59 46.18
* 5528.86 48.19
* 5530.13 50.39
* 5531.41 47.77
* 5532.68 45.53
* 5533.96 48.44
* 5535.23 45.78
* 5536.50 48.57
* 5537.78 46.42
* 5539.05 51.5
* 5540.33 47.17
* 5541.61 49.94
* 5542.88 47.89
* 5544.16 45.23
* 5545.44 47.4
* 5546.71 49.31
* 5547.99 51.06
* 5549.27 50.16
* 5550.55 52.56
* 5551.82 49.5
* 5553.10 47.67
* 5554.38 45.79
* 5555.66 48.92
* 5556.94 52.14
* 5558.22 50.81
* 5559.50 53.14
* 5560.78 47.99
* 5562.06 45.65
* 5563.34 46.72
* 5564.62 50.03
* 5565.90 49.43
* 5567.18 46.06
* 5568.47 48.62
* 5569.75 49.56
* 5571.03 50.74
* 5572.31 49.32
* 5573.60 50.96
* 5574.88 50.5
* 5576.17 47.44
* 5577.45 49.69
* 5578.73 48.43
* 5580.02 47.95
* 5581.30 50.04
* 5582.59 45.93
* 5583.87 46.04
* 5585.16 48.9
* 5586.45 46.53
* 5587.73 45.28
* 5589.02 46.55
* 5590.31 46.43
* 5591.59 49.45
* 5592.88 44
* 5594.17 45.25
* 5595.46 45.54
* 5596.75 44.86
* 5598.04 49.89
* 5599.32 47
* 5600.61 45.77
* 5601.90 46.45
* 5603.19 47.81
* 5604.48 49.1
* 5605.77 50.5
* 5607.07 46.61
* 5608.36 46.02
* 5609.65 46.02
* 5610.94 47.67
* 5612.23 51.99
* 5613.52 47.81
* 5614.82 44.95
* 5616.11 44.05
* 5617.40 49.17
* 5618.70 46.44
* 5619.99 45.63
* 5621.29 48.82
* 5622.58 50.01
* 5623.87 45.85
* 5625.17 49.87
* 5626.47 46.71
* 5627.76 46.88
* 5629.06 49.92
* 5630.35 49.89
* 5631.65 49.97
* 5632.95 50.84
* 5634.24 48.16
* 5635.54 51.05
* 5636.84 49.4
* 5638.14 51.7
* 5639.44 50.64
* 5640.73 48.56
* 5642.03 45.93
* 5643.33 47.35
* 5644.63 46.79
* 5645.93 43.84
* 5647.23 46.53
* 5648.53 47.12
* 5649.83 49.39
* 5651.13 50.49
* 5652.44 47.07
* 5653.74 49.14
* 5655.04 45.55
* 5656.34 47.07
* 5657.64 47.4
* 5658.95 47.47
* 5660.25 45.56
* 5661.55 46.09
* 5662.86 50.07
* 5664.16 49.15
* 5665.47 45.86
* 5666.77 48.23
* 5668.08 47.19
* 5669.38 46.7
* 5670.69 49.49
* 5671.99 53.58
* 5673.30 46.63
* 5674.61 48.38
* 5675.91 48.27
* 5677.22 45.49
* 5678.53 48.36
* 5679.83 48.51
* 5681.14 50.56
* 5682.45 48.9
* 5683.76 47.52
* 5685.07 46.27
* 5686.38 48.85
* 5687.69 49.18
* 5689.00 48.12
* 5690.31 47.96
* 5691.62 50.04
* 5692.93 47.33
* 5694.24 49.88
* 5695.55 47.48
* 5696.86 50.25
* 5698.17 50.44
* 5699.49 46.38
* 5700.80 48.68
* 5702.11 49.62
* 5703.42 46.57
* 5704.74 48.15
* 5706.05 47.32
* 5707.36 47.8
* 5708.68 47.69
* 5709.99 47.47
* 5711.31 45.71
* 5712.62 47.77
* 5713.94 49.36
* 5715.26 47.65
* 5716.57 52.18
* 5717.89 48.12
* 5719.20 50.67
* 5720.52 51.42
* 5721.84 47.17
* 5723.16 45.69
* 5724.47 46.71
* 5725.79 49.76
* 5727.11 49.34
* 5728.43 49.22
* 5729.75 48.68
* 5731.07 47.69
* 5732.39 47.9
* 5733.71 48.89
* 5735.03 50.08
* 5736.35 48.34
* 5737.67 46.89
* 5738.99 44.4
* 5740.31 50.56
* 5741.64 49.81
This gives 1.42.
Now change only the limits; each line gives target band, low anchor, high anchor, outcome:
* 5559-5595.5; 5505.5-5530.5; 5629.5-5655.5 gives 0.6 AA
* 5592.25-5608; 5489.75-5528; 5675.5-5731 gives 0.6 AA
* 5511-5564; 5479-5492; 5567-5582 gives 0.4 AA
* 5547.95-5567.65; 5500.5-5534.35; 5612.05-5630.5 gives -0.3 AA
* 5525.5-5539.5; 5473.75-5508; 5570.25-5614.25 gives 0.1 AA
